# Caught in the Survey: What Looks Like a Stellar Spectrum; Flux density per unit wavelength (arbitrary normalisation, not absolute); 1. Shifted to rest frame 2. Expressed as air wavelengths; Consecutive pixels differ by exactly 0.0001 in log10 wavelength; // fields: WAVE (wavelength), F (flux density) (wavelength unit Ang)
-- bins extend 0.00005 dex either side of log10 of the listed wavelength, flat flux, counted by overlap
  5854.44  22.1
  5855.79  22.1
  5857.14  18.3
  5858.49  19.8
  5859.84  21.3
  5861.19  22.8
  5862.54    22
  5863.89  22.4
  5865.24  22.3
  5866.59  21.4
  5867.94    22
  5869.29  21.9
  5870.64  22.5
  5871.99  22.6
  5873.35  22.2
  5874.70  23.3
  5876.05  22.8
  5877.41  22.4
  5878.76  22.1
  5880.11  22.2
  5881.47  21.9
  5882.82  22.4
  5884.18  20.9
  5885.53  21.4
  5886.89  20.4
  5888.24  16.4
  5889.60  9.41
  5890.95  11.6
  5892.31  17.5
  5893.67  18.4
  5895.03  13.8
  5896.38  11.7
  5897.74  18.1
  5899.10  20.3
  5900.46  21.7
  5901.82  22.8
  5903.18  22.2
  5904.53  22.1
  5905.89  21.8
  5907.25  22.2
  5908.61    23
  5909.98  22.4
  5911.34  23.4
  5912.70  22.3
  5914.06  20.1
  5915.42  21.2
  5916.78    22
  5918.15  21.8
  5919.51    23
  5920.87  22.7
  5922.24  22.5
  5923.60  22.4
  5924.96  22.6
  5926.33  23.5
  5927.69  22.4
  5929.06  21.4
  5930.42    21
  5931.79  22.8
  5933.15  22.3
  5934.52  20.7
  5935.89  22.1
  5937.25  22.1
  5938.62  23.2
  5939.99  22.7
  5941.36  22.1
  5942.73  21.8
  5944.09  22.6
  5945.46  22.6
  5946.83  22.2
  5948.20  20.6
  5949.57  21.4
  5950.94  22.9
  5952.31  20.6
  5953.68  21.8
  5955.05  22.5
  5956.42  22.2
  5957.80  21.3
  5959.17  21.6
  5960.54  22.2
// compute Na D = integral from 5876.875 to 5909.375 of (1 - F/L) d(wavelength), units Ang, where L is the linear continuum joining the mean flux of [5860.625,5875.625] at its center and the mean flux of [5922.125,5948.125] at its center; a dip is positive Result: 4.15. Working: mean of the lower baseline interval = 22.3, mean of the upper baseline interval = 22.2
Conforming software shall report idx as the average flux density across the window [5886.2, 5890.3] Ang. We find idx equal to 15.4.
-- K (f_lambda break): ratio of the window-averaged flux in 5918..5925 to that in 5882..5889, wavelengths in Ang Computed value 1.1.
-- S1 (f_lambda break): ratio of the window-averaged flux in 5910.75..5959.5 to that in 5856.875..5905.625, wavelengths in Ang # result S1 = 1.09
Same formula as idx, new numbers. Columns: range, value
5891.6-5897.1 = 15.3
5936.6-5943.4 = 22.4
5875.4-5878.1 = 22.6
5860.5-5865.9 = 22.4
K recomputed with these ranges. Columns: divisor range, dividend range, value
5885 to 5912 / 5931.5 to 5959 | 1.16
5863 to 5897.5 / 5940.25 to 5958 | 1.11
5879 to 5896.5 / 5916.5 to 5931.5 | 1.25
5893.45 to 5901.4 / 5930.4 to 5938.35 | 1.26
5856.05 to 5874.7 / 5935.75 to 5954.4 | 1.02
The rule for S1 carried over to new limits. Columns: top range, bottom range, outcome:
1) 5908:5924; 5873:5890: 1.07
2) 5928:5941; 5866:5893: 1.08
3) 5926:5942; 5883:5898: 1.34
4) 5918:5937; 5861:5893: 1.08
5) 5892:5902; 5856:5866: 0.84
